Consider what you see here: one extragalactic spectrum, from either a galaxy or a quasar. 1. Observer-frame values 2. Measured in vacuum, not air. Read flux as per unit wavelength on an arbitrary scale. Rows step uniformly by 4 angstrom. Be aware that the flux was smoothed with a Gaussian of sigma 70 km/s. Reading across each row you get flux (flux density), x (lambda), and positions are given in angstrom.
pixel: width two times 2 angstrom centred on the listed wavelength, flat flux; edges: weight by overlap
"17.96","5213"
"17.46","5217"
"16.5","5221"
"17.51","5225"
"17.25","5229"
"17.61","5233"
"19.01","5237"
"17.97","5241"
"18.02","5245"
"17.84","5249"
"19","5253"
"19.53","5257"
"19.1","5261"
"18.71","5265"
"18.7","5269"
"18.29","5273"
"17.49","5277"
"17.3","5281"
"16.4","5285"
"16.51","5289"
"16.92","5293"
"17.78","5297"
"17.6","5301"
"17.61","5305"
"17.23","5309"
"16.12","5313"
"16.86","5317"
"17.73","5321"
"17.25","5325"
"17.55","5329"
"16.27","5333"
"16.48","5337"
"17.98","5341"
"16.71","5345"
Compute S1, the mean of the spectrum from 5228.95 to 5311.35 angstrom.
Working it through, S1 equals 17.9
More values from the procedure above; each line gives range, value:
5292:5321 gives 17.2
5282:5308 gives 17.1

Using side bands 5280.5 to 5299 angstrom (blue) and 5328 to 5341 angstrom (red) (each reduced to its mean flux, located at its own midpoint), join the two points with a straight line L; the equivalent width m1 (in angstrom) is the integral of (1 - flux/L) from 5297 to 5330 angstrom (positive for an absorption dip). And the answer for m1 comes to -0.7 angstrom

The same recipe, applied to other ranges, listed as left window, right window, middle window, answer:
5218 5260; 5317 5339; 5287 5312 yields 0.2 angstrom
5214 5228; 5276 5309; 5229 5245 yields -0.8 angstrom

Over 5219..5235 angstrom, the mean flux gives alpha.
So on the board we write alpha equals 17.2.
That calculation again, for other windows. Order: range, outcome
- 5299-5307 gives 17.6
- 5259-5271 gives 18.8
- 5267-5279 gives 18.2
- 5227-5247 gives 18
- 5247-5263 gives 18.9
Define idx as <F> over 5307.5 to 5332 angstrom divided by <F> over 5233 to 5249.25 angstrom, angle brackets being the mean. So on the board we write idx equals 0.94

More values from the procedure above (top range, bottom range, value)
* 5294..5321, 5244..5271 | 0.92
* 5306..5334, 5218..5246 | 0.96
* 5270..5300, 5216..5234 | 1.00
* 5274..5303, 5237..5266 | 0.92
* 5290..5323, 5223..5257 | 0.95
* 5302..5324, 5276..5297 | 1.01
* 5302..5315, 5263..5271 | 0.91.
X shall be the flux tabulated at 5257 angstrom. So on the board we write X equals 19.53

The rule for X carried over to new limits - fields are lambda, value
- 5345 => 16.71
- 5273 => 18.29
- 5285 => 16.4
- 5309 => 17.23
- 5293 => 16.92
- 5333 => 16.27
